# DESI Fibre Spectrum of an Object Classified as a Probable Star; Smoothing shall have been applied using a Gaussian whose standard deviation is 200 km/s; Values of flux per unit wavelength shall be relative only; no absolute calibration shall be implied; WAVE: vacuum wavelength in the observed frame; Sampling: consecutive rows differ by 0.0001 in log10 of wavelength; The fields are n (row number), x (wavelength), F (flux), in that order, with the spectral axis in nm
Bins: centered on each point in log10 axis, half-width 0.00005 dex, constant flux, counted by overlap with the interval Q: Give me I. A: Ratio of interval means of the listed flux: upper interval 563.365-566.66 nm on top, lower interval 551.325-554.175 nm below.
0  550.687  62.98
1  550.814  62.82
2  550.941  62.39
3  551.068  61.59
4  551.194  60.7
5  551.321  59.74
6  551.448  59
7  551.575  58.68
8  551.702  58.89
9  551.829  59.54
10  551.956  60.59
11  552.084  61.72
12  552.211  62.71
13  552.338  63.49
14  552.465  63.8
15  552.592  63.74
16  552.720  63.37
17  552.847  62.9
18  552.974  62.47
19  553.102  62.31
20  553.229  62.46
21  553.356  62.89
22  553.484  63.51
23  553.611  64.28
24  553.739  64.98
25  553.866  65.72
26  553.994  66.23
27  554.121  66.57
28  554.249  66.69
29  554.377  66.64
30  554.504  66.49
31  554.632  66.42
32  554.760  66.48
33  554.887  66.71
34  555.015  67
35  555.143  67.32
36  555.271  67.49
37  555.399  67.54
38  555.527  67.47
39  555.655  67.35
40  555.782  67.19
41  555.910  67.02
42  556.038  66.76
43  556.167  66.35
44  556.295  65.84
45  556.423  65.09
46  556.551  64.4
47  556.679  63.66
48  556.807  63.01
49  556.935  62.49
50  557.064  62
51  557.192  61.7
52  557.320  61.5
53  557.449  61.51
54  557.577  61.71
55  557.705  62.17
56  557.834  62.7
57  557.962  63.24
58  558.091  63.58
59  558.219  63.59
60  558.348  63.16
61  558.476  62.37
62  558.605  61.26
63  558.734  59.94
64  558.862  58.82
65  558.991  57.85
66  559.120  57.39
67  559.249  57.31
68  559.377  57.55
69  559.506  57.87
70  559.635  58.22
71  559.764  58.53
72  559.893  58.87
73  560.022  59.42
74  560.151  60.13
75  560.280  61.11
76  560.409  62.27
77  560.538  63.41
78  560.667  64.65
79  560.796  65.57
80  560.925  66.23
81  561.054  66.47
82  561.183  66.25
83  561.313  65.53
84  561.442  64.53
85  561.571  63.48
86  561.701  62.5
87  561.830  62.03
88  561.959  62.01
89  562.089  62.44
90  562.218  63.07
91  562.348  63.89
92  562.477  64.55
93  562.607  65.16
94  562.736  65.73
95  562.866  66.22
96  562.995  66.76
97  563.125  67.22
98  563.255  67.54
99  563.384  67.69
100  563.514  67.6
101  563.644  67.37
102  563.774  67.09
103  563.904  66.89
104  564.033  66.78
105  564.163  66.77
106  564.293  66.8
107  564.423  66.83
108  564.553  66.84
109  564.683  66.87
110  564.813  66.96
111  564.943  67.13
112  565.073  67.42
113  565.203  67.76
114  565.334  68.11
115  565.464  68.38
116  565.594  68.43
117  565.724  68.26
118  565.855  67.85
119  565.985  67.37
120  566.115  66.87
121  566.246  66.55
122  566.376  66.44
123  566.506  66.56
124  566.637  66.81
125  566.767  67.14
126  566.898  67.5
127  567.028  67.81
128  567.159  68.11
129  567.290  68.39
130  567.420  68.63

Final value 1.1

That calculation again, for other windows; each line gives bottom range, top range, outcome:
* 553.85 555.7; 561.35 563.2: 0.96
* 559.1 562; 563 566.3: 1.09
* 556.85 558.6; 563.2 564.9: 1.08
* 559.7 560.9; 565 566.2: 1.10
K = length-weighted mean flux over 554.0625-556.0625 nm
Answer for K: 67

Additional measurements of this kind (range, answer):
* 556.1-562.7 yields 62.3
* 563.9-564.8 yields 66.9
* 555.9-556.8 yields 65.3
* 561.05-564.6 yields 65.6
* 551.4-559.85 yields 63.2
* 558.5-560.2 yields 58.8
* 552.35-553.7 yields 63.2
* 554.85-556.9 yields 66.2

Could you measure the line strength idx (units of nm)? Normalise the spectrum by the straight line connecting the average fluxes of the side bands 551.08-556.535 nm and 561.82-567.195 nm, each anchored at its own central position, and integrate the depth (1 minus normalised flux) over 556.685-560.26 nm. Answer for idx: 0.252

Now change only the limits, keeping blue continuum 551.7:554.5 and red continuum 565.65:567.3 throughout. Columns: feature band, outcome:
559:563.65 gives 0.20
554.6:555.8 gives -0.05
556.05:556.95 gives 0.00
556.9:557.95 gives 0.04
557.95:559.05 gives 0.06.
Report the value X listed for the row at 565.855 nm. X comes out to 67.85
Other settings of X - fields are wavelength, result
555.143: 67.32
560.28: 61.11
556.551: 64.4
